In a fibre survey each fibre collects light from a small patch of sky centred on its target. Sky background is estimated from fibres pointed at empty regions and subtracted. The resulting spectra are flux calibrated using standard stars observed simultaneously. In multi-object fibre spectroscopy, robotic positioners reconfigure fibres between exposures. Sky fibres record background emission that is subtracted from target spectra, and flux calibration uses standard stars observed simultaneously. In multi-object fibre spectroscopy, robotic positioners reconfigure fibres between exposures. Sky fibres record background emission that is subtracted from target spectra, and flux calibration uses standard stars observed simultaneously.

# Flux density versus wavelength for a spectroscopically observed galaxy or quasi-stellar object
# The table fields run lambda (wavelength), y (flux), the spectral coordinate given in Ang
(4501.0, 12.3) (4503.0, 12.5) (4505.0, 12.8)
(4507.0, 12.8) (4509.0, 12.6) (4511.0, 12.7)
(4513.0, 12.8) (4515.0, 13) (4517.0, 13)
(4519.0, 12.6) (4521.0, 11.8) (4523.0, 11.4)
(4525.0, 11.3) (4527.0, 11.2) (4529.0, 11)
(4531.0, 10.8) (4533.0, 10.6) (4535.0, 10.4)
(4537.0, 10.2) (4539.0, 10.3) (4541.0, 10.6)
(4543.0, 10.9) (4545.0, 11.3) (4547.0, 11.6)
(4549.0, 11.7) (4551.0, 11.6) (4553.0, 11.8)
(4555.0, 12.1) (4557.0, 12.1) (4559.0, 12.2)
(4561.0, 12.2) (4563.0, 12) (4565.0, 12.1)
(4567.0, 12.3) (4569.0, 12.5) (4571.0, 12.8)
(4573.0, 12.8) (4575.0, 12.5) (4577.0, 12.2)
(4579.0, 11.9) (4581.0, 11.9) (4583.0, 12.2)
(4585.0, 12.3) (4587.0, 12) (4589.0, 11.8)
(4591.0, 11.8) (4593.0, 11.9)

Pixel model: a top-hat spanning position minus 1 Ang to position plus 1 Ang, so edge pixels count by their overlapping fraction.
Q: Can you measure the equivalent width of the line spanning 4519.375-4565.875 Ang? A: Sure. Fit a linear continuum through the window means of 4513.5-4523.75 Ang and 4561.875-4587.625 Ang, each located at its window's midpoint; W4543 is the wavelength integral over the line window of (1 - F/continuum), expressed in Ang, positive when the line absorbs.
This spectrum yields 3.7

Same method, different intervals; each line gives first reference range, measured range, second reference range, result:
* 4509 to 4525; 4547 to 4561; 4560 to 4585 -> 0.5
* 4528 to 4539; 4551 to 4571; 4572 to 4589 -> -1.1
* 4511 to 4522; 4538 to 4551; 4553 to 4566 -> 1.2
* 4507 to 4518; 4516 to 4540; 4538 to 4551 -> 1.6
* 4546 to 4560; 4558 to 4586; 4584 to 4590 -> -0.7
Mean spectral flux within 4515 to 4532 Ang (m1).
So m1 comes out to 11.7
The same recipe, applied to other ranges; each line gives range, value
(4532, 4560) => 11.2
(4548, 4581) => 12.2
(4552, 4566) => 12.1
